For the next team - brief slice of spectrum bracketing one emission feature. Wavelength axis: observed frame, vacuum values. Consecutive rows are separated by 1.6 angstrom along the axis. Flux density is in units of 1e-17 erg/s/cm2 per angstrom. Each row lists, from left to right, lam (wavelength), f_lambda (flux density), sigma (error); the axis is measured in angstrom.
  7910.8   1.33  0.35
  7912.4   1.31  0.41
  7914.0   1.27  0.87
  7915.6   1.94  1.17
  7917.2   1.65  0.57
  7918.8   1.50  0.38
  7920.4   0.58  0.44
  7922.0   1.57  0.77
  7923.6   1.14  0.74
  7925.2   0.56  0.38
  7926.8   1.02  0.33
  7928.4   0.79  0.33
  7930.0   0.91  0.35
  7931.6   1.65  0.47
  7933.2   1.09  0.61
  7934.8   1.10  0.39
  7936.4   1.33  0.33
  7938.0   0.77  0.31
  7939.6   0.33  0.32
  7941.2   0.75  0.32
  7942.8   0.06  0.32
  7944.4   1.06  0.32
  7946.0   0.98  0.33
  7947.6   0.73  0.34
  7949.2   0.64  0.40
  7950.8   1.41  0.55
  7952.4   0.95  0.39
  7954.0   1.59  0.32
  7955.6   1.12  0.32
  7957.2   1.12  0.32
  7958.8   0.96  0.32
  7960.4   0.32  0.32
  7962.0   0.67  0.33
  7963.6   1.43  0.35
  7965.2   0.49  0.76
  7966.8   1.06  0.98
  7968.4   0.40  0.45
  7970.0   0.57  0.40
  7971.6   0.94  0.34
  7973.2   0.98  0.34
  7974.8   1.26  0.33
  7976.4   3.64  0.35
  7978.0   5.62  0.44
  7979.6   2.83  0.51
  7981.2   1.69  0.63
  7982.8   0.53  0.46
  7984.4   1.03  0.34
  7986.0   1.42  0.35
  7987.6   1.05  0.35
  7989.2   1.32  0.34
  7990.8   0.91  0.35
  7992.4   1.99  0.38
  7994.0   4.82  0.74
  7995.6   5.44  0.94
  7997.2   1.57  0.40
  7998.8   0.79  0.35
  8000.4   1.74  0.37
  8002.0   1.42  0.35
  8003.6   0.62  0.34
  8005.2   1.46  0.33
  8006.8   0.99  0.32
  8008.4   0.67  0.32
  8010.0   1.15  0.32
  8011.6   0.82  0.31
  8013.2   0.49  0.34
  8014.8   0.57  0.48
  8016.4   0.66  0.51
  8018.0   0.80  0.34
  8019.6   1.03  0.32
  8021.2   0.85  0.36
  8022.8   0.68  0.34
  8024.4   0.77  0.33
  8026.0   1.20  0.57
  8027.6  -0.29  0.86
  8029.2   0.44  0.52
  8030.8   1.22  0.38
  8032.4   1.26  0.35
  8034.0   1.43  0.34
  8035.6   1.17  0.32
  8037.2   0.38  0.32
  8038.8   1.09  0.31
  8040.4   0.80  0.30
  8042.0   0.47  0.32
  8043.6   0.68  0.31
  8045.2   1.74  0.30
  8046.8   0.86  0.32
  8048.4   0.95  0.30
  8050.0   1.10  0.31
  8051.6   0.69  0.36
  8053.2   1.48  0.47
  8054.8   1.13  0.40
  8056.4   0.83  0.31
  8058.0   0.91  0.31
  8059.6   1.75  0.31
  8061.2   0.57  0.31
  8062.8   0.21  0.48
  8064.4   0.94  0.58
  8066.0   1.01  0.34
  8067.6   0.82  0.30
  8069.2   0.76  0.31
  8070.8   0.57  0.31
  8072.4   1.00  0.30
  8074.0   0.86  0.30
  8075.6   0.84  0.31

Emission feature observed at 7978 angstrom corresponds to [S II]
